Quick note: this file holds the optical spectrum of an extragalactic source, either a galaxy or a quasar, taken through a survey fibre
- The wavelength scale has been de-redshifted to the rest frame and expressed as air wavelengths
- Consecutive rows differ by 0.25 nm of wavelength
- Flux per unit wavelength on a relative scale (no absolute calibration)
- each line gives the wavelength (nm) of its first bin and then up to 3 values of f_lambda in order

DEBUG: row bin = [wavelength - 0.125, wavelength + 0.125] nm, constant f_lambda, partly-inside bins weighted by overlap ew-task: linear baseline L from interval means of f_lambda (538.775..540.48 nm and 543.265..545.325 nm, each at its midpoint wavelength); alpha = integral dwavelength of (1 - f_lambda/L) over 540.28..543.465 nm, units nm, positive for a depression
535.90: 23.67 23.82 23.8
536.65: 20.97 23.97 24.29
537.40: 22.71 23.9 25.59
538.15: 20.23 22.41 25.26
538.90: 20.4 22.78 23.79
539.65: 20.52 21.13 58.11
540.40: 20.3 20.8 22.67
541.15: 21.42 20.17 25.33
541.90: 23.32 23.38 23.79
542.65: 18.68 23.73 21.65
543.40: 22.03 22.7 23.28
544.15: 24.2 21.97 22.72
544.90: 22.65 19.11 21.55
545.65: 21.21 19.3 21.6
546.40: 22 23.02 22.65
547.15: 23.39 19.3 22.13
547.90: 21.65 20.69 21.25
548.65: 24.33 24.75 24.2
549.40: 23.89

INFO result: 0.33 nm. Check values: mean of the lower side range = 26.9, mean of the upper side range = 22.3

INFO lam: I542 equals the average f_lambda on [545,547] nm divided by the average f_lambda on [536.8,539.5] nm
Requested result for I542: 0.9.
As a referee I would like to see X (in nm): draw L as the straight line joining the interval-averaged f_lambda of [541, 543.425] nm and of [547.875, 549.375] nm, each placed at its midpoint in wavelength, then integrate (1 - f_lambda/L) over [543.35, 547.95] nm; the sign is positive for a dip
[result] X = 0.15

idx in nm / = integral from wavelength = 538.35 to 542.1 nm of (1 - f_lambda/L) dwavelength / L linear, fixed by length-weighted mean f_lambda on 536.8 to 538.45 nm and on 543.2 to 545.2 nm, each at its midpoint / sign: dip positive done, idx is -0.26 nm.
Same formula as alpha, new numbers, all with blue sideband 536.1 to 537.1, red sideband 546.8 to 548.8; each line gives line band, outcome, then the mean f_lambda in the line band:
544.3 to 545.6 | 0.040 nm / 21.6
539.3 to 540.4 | -0.339 nm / 29.8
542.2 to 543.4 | 0.023 nm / 22.1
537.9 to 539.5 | 0.017 nm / 22.7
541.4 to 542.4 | -0.040 nm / 23.5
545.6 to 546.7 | 0.040 nm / 21.3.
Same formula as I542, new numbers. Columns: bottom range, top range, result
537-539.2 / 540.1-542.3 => 1.09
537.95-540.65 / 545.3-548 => 0.86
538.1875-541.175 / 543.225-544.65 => 0.91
